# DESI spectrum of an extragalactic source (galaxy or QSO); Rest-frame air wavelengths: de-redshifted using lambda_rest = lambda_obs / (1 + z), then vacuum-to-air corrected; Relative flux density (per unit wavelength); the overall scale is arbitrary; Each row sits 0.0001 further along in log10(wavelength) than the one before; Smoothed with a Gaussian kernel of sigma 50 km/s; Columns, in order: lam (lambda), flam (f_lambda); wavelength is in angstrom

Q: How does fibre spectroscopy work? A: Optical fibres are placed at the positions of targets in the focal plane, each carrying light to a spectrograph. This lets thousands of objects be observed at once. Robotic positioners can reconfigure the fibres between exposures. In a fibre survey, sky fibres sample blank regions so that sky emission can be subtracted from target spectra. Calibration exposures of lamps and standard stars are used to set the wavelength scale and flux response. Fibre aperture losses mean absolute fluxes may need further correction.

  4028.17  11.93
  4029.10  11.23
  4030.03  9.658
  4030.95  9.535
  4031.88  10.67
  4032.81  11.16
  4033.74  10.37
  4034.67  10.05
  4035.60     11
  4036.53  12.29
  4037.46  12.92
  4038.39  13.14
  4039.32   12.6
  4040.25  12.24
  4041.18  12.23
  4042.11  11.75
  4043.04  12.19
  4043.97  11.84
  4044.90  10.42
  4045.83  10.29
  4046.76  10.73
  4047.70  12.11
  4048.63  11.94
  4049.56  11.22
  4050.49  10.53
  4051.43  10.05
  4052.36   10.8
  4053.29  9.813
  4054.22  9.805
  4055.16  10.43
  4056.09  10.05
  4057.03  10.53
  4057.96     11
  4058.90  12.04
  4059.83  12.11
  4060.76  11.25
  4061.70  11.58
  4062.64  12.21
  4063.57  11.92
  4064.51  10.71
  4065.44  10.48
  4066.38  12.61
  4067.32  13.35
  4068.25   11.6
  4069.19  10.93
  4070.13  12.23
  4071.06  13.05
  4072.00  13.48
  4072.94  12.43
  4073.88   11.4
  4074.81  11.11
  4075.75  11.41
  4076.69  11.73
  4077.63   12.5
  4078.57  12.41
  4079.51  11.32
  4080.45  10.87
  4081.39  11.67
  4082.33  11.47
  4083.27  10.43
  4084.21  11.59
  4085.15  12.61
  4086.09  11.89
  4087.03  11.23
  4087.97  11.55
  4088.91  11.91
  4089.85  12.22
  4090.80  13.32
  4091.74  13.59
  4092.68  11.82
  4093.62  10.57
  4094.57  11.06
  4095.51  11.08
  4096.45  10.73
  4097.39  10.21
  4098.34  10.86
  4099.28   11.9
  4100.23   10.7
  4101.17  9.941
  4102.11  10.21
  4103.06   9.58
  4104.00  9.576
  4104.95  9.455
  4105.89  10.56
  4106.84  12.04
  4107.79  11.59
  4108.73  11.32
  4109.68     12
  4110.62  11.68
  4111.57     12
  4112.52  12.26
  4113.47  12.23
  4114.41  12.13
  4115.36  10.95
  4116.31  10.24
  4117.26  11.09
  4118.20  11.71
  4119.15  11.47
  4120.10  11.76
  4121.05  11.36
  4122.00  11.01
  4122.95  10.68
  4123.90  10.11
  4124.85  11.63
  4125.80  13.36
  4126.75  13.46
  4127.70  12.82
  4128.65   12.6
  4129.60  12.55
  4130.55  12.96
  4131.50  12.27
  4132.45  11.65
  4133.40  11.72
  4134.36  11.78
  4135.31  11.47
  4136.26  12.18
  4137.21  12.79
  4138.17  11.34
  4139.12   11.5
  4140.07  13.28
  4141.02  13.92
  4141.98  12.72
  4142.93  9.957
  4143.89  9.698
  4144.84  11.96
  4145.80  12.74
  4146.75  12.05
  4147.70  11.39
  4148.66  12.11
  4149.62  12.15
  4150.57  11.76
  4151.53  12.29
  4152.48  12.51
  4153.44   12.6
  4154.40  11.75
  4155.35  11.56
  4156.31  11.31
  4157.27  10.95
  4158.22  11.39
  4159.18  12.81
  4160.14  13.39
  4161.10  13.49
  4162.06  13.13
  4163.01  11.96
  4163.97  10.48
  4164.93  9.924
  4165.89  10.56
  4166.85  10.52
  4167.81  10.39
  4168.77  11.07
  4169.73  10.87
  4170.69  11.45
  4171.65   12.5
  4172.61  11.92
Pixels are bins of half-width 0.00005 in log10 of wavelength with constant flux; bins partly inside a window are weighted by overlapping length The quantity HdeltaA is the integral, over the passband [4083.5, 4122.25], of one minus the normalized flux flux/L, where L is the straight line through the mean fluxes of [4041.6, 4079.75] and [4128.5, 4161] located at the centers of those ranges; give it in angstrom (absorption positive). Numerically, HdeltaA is 1.4 angstrom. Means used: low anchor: 11.5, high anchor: 12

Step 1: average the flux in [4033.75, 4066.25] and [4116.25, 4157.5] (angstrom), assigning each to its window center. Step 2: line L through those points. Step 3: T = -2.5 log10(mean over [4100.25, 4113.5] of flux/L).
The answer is 0.07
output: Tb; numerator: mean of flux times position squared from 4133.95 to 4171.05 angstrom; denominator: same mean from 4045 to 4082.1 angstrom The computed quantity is 1.08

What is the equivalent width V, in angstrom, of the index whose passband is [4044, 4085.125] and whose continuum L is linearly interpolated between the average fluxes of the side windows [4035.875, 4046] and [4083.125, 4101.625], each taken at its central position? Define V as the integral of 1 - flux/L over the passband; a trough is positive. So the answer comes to 1.3 angstrom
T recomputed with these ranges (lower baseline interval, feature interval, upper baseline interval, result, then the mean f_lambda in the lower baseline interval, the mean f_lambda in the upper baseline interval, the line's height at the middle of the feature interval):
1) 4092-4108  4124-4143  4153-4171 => -0.11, 10.7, 11.6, 11.2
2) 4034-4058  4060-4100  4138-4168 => -0.03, 11.2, 11.8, 11.4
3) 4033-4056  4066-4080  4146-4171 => -0.07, 11.3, 11.7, 11.4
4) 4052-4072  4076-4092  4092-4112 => -0.07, 11.4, 10.9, 11.1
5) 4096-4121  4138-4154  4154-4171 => -0.06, 11.1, 11.5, 11.4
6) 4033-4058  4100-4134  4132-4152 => 0.03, 11.2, 11.9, 11.7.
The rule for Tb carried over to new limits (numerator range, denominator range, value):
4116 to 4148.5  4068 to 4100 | 1.04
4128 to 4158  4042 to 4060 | 1.14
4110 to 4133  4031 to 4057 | 1.10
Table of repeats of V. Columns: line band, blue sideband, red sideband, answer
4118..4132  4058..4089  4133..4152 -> -0.1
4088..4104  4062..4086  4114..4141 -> 0.9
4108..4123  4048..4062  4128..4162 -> 0.2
